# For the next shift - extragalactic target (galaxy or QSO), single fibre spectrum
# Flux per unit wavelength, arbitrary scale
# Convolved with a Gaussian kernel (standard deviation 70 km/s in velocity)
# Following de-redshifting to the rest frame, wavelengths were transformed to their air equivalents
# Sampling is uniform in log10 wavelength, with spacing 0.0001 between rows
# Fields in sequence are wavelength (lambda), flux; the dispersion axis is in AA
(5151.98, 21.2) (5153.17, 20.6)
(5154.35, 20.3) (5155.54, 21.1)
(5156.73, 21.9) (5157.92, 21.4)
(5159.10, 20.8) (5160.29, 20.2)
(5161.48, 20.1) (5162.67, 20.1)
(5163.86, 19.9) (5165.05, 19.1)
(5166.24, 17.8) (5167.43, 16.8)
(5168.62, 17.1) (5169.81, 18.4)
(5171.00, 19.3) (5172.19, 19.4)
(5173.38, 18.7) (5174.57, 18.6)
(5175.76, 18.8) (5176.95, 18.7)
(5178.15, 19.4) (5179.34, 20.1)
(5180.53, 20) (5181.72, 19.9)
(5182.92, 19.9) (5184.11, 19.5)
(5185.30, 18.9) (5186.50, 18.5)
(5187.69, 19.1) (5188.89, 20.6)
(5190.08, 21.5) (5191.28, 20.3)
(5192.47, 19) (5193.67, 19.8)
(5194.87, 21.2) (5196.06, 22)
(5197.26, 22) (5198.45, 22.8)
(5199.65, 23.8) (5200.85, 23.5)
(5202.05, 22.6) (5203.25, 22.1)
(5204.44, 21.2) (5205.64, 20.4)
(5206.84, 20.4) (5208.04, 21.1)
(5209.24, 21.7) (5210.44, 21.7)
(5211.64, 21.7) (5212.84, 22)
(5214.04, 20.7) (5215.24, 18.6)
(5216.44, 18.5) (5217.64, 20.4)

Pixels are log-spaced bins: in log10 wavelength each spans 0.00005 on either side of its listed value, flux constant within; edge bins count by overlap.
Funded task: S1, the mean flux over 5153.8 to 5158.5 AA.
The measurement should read 21.1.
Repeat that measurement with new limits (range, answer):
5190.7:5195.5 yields 20.1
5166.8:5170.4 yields 17.4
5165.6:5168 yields 17.3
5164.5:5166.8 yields 18.4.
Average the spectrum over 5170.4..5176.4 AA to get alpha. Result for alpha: 19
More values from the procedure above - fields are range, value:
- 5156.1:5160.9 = 21.1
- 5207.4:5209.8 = 21.4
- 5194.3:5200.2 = 22.4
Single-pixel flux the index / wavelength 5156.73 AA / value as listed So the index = 21.9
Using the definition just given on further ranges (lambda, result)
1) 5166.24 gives 17.8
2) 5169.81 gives 18.4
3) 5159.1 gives 20.8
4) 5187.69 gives 19.1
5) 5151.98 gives 21.2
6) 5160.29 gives 20.2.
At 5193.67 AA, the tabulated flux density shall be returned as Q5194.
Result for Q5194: 19.8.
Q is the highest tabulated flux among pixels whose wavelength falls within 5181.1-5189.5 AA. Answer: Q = 20.6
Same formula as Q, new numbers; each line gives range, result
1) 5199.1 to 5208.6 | 23.8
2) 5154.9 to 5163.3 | 21.9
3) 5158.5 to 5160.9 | 20.8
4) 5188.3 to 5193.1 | 21.5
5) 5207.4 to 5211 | 21.7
